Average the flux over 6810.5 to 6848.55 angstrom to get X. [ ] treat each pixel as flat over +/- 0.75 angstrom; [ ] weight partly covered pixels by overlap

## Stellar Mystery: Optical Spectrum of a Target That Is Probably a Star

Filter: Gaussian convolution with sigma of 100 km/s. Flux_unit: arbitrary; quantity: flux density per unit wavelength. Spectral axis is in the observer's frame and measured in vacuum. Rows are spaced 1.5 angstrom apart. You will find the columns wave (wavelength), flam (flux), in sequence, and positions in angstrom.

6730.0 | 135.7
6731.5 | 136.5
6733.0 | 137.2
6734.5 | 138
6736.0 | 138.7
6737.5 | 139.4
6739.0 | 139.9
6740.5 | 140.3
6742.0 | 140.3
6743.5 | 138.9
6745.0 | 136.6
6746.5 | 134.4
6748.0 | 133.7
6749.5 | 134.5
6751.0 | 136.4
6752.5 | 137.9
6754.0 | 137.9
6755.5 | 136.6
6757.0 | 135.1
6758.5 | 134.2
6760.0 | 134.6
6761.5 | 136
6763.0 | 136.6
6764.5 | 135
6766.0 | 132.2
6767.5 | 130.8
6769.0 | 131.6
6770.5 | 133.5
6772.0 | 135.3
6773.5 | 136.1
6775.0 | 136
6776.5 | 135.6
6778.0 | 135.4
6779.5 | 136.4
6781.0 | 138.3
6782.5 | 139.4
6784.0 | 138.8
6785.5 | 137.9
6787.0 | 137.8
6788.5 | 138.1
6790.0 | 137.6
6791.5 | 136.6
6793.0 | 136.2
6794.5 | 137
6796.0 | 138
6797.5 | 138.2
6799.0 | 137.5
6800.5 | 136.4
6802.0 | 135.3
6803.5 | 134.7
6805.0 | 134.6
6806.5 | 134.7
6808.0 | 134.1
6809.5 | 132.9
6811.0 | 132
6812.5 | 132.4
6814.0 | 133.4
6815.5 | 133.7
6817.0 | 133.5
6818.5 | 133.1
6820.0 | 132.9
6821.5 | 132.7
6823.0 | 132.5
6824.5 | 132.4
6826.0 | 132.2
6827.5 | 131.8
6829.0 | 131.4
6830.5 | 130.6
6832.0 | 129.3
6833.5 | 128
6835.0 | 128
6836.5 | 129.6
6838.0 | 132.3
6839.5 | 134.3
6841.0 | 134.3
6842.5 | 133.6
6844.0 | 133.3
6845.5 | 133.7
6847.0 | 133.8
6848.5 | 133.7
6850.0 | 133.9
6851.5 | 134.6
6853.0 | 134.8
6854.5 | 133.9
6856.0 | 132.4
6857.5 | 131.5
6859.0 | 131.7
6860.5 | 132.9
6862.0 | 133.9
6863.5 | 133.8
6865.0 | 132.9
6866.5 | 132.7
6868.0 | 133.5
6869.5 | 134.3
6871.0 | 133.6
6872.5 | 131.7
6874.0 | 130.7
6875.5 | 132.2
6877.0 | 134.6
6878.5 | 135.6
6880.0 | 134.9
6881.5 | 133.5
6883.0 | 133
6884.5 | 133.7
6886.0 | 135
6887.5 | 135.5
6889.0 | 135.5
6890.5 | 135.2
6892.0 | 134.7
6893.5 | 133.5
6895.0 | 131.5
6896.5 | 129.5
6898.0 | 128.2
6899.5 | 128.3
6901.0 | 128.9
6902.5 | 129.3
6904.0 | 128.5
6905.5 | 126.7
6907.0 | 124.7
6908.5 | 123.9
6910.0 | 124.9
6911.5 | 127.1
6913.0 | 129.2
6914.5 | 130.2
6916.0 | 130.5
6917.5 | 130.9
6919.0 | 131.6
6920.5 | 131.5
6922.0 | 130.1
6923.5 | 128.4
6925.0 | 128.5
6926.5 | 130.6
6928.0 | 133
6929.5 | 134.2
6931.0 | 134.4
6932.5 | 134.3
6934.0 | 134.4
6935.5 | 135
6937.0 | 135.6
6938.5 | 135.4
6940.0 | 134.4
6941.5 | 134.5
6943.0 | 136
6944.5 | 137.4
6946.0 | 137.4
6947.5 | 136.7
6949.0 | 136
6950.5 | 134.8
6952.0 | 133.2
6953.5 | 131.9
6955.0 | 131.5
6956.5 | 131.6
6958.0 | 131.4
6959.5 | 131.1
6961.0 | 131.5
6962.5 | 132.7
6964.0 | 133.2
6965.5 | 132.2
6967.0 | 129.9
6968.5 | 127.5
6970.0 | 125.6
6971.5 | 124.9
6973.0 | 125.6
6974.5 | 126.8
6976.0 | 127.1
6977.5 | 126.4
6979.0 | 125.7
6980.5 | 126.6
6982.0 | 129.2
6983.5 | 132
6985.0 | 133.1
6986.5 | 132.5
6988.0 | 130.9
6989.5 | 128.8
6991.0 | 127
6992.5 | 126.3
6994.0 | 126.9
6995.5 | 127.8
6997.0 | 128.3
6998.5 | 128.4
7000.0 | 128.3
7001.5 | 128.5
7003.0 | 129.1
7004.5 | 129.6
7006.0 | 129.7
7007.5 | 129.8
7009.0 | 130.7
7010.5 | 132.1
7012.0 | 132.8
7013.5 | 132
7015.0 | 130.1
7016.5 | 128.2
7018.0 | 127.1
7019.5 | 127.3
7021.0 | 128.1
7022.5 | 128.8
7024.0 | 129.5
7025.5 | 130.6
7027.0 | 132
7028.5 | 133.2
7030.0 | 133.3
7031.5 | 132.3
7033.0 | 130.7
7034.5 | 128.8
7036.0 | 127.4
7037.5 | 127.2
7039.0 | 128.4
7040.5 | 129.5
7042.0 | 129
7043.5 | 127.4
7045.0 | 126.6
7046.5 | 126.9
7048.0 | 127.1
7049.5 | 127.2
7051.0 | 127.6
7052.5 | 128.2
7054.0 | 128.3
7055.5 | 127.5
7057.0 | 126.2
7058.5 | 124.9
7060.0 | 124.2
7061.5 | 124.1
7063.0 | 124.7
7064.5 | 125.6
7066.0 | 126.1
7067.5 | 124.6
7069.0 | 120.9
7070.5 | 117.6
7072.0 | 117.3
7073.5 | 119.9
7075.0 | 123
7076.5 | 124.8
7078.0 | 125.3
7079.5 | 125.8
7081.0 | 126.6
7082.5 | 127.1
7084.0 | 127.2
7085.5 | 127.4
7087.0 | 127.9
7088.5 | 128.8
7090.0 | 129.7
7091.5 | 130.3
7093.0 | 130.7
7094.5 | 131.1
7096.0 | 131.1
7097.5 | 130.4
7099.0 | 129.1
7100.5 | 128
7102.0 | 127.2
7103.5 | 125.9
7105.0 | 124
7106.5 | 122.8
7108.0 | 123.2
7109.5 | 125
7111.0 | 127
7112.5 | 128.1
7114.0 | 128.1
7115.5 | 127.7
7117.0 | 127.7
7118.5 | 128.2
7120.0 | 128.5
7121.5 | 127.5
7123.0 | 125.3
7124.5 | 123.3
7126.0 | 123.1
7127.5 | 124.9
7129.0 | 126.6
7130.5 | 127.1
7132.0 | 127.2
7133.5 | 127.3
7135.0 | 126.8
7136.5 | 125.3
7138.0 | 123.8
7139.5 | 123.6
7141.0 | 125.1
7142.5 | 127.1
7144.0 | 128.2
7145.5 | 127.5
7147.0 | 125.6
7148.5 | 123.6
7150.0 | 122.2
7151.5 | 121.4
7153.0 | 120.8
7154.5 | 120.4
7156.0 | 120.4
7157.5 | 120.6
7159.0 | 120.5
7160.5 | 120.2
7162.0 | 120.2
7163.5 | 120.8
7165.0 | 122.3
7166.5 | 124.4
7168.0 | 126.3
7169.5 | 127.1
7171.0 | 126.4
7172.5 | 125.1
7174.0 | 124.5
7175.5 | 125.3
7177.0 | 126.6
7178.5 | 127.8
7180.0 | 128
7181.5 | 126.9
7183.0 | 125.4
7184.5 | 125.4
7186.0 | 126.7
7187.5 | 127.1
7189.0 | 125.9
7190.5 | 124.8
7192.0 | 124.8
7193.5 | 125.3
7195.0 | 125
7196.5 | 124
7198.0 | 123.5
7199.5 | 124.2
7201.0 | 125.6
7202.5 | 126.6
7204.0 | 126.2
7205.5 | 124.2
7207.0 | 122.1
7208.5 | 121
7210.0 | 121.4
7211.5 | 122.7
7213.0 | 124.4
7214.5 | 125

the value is 132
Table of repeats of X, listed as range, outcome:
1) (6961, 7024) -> 129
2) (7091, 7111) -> 128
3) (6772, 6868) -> 134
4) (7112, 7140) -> 126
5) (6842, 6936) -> 132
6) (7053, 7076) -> 124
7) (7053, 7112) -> 126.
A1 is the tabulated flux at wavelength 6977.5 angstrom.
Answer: 126.4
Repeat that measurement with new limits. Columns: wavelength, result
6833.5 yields 128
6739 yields 139.9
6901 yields 128.9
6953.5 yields 131.9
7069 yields 120.9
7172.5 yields 125.1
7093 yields 130.7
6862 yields 133.9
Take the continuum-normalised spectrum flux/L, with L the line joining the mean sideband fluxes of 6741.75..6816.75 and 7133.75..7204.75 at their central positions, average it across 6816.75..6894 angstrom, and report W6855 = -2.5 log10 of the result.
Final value 0.00 mag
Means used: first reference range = 136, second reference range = 125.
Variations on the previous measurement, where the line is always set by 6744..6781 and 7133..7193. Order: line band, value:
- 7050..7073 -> 0.02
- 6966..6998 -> 0.01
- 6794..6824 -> 0.00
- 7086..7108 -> -0.02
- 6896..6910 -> 0.03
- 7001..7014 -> -0.02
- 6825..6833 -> 0.02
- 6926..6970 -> -0.03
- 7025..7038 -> -0.02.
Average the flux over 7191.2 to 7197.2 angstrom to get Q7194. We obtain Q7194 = 125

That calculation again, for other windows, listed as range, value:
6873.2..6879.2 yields 133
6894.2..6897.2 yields 131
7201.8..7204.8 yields 126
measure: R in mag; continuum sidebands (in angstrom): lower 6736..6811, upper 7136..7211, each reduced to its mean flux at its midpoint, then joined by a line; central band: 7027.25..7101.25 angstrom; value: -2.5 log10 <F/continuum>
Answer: 0.00 mag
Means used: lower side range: 136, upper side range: 124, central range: 127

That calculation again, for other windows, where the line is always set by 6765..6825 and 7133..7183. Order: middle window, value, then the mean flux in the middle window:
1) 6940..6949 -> -0.04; 136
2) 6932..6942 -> -0.03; 135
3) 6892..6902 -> 0.01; 130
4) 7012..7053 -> -0.01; 129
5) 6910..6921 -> 0.01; 130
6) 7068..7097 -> 0.01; 126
